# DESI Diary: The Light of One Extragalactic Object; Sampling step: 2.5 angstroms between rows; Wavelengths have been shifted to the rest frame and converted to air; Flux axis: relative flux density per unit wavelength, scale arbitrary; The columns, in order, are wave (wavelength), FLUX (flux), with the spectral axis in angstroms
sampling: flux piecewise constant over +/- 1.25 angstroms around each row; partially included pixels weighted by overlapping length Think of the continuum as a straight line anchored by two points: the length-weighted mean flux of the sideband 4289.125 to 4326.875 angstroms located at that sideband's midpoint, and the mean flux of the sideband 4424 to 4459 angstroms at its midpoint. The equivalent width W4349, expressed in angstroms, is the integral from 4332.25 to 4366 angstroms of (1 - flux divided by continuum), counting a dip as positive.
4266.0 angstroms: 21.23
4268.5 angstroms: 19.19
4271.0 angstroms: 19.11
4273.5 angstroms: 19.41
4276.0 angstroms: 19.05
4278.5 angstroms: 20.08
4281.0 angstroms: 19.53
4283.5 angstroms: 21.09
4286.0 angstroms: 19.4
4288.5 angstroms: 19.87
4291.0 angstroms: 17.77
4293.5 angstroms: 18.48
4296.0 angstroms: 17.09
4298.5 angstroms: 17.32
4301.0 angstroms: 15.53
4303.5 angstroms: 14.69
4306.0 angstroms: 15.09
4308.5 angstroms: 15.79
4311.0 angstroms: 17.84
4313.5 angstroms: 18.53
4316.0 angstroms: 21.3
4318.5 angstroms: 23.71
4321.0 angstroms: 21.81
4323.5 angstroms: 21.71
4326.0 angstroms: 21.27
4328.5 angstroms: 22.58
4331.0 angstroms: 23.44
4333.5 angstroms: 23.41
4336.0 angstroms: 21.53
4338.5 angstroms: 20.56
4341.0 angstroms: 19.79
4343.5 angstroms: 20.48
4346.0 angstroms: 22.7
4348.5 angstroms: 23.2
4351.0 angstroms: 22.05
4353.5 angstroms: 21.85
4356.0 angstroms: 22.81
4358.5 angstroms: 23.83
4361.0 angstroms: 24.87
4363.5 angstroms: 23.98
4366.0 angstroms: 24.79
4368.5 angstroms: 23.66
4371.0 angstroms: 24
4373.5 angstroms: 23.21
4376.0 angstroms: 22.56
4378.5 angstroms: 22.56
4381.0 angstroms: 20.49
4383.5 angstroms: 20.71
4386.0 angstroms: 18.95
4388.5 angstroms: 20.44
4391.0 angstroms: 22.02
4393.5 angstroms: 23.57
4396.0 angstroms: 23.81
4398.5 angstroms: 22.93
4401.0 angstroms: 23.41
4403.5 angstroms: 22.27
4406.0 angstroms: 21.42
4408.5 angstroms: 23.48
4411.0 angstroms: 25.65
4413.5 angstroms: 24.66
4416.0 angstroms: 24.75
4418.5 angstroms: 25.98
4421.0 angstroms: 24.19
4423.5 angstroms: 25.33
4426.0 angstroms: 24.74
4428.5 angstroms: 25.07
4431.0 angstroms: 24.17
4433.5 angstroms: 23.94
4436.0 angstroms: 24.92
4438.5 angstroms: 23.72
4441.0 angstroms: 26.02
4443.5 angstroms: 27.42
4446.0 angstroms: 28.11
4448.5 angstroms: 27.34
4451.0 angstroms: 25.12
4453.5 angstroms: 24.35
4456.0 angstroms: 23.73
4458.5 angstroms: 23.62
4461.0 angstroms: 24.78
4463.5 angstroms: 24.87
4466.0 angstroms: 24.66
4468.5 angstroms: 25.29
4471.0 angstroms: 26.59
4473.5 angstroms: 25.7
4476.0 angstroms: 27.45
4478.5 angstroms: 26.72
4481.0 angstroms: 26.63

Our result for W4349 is -3.1 angstroms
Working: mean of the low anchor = 18.5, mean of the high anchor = 25.2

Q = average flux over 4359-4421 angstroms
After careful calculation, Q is 23.1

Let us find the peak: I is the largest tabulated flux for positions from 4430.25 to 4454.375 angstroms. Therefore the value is 28.11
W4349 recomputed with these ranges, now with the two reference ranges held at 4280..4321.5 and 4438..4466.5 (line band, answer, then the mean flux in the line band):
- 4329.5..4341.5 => -1.1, 21.9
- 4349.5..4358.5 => -0.7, 22.5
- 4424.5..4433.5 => -0.1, 24.6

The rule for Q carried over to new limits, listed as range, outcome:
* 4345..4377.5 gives 23.3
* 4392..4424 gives 23.9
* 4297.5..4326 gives 18.6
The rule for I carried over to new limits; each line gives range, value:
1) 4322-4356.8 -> 23.44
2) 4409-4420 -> 25.98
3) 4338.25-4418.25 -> 25.65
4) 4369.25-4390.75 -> 24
